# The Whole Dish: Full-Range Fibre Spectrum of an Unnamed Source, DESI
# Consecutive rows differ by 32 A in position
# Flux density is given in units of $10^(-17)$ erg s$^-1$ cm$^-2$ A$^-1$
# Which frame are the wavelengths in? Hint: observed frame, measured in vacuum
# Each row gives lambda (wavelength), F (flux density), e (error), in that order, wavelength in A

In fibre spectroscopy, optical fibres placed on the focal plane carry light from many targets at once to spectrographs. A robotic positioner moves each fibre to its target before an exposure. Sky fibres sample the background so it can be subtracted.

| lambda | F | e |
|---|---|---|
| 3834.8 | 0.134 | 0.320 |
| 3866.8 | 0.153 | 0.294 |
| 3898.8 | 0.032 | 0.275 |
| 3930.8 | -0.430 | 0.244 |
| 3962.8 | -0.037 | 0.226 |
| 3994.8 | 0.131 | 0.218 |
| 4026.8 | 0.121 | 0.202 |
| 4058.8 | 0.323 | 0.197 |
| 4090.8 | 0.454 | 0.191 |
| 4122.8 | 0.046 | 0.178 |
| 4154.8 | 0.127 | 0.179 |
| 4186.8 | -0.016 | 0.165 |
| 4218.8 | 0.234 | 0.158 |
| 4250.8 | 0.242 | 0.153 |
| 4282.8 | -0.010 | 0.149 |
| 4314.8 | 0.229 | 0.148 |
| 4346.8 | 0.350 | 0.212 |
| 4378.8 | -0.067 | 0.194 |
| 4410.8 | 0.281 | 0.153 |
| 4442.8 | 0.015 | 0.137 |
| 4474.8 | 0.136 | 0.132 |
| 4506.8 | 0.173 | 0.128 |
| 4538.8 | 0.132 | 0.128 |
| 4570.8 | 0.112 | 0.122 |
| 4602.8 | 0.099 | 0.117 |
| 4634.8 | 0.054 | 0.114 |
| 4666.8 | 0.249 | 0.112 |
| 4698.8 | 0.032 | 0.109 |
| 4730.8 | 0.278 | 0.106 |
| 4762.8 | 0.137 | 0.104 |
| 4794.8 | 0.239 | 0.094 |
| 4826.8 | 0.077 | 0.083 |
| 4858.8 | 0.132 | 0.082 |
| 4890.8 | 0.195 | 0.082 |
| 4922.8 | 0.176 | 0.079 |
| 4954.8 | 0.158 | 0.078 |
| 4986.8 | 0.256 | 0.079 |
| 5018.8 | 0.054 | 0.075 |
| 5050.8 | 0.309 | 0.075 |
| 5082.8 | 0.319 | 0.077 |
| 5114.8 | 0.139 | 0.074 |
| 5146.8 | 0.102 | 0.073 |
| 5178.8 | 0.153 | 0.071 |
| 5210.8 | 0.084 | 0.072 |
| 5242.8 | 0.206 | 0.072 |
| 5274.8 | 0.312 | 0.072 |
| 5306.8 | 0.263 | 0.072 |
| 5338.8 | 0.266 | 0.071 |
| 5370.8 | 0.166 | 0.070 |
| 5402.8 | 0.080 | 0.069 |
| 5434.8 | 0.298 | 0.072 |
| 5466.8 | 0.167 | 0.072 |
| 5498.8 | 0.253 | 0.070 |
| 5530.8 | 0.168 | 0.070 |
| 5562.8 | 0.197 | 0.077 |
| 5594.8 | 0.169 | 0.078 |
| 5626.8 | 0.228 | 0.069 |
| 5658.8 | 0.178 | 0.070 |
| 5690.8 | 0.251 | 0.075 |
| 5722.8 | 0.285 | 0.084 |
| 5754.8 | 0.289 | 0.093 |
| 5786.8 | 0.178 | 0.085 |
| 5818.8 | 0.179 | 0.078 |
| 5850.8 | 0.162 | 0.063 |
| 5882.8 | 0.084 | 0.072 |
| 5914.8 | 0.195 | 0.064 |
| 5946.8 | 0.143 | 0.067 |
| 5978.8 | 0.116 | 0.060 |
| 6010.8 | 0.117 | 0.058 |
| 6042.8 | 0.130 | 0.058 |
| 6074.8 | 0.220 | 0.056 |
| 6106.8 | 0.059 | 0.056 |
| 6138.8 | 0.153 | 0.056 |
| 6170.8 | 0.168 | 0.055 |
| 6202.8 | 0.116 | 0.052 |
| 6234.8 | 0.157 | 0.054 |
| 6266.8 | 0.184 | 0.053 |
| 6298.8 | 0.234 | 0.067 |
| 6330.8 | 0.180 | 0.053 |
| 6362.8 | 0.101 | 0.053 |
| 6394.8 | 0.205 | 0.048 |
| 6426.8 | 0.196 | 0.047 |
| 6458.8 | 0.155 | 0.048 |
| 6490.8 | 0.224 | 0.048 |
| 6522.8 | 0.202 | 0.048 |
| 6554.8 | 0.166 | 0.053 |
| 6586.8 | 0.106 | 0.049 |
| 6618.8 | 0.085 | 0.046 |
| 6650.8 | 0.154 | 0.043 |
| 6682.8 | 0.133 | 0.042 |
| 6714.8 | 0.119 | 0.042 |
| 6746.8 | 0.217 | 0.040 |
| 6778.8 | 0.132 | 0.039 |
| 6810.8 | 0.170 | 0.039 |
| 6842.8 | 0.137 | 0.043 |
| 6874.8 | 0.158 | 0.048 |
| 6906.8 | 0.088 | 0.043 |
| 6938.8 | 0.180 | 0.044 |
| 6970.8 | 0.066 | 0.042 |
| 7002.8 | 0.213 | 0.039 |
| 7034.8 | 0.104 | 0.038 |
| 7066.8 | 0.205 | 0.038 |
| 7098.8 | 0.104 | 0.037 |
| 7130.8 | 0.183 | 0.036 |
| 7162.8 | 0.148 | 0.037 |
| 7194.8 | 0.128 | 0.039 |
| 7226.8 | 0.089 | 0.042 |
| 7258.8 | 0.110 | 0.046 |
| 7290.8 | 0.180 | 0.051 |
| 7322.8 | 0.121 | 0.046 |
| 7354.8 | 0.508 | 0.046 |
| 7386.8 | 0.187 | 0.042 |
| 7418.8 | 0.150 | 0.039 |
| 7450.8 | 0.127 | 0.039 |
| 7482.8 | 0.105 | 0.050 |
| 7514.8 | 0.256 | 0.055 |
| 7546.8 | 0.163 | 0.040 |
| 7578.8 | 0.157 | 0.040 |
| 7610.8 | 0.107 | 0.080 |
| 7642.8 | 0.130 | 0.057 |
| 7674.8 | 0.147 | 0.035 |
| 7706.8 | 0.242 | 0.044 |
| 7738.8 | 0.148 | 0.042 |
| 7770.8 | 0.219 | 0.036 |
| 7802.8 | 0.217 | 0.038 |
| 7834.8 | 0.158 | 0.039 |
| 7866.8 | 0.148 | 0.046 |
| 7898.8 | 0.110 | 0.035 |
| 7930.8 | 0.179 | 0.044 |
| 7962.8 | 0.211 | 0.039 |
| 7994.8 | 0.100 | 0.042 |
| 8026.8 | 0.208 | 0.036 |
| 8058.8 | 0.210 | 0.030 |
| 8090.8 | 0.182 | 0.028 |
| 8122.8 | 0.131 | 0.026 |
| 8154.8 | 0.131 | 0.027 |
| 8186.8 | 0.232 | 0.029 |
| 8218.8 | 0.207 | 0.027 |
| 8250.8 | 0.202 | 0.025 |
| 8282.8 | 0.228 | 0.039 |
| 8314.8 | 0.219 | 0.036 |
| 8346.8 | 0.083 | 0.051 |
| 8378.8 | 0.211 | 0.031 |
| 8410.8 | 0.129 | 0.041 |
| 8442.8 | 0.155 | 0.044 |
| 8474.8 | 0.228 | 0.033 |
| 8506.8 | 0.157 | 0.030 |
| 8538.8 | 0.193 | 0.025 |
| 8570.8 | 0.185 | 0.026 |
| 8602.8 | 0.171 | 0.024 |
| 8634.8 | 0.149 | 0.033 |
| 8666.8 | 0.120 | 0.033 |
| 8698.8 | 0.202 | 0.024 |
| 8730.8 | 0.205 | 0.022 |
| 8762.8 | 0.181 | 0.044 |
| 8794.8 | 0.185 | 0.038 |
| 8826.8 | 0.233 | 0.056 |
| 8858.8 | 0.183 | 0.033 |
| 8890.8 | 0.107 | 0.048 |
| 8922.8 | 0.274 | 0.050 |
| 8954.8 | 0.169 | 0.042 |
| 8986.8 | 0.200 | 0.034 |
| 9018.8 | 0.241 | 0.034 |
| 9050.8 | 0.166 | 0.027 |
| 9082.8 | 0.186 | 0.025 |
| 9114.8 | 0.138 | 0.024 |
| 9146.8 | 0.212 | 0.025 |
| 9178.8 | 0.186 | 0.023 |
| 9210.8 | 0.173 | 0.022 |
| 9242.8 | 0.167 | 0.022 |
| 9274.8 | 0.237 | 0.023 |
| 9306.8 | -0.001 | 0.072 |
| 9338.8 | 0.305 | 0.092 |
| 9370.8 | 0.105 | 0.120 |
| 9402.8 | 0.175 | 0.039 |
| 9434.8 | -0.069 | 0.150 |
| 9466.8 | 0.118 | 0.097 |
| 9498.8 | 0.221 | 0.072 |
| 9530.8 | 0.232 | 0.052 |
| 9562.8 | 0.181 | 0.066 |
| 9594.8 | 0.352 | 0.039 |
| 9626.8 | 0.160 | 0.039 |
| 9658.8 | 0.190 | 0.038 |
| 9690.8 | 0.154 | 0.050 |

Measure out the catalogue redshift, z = 0.975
